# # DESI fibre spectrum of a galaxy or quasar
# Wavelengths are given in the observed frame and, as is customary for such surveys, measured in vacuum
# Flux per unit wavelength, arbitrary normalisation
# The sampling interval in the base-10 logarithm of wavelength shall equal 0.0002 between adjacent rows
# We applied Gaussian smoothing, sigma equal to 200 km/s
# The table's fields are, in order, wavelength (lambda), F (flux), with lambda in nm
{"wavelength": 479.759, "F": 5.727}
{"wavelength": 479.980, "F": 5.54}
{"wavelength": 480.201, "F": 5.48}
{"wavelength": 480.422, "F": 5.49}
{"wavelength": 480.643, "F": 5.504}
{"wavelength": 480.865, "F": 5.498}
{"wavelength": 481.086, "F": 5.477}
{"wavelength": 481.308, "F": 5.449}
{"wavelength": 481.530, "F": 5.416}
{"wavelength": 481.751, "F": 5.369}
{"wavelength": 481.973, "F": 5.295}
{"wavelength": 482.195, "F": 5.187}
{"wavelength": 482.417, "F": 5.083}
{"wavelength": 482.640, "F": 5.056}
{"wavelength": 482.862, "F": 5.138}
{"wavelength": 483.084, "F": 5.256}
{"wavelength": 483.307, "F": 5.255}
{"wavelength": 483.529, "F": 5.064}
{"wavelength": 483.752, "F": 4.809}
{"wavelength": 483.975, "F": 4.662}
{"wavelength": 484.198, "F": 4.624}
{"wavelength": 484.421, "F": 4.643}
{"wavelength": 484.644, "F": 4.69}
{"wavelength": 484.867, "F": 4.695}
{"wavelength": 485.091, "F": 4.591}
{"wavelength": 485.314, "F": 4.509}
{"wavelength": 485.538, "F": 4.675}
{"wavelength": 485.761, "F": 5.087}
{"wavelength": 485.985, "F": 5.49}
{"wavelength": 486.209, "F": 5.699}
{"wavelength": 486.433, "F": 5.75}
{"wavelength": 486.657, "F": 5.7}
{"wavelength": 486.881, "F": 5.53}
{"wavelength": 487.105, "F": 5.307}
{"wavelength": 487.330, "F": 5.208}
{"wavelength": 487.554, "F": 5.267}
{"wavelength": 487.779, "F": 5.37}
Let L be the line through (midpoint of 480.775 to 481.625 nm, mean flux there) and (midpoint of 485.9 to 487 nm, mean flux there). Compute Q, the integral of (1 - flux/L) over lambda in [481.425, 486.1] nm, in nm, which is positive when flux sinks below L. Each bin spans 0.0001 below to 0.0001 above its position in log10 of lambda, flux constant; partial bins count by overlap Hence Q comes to 0.48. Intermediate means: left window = 5.46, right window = 5.64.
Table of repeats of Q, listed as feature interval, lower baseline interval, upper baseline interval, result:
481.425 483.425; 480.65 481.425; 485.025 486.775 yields 0.06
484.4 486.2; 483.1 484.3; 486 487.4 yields 0.13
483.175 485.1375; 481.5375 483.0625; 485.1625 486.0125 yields 0.09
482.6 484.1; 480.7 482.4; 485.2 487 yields 0.09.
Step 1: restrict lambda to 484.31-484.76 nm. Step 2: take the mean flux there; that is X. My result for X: 4.67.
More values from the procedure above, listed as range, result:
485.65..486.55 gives 5.51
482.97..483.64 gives 5.2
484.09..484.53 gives 4.63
